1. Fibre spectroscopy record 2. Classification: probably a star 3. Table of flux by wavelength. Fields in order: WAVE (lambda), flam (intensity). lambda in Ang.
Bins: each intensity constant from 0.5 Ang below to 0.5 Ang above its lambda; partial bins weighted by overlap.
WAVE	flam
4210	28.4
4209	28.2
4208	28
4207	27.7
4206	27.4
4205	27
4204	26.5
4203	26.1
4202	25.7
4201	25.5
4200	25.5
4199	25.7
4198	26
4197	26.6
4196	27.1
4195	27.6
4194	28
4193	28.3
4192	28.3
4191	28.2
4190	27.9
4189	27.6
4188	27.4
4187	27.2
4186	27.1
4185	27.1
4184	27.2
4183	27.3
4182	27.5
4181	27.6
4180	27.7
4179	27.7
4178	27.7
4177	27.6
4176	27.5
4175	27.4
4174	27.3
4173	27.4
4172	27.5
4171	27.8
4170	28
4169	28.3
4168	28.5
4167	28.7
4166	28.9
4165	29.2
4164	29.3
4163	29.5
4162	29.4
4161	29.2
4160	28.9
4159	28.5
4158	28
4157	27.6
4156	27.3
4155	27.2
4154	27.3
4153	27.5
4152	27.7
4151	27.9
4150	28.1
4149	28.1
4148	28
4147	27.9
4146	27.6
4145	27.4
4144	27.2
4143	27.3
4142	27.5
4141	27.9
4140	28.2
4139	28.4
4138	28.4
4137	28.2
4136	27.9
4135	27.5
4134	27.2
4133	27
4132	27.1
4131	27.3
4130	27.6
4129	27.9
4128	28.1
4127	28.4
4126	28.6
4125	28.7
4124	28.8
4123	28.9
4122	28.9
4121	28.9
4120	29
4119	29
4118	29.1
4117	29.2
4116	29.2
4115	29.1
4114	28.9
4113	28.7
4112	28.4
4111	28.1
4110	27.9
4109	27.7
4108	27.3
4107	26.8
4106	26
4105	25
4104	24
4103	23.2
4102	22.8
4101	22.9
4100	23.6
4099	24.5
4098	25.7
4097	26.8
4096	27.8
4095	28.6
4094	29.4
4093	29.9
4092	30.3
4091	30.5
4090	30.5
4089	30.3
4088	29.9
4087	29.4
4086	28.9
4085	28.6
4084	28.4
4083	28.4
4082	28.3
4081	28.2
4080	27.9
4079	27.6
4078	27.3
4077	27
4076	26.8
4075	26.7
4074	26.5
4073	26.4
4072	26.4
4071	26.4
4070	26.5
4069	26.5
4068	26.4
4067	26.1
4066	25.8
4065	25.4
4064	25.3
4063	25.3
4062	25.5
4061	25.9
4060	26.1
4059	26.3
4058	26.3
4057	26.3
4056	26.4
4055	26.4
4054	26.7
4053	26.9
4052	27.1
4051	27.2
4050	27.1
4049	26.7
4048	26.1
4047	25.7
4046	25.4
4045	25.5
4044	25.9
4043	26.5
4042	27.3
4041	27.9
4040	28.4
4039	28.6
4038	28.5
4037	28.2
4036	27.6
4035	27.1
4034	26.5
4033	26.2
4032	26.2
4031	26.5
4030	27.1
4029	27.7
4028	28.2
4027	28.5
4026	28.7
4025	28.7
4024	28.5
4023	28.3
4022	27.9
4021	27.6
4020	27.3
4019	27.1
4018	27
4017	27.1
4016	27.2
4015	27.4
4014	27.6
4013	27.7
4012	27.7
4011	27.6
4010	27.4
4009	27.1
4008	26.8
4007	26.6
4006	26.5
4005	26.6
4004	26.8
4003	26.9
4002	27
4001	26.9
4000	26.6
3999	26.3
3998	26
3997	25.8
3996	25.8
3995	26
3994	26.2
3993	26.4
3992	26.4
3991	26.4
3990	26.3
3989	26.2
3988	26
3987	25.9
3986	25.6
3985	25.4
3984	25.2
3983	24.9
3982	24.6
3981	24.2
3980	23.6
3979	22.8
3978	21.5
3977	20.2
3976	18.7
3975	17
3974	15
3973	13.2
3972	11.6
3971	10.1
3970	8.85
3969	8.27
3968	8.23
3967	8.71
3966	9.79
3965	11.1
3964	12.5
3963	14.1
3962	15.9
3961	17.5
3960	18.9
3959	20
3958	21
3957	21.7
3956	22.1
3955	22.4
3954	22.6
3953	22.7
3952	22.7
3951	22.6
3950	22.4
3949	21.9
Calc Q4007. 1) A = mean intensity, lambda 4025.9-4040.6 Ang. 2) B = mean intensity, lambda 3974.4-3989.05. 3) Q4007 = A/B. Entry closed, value 1.18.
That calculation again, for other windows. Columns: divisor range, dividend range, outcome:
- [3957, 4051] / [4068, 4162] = 1.16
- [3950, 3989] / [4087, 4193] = 1.48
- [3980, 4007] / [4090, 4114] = 1.03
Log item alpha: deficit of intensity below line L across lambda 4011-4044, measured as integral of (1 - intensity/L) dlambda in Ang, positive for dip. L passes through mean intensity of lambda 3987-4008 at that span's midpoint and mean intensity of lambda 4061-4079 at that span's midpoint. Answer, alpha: -1.53 Ang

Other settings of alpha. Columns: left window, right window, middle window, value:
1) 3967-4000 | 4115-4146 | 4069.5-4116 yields -1.8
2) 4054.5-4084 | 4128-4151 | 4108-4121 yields -0.6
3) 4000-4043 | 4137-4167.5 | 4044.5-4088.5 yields 1.4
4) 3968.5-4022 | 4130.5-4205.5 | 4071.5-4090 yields -1.5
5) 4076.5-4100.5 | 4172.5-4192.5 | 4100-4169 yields 0.2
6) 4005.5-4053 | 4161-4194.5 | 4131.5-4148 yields 0.1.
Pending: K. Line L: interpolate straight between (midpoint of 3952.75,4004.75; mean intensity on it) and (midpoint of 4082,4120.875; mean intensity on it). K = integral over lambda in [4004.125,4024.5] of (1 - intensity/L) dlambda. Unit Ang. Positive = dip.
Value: -4.0 Ang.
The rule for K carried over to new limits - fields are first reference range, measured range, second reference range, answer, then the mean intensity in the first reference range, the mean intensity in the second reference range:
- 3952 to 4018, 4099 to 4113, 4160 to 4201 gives -0.1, 22.2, 27.7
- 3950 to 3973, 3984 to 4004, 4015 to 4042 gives -4.2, 16.1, 27.6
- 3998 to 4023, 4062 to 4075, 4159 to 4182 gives 0.7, 27.1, 28.2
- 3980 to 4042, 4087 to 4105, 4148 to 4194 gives 0.2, 26.9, 27.9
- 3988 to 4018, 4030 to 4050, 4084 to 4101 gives 0.3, 26.7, 28.3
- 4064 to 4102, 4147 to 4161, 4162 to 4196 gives -0.1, 27.4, 27.9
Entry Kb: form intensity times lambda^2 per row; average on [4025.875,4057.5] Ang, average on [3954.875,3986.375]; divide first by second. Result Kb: 1.6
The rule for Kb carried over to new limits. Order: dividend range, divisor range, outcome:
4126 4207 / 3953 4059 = 1.24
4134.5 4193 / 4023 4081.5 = 1.10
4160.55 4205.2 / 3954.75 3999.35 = 1.52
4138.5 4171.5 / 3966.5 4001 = 1.43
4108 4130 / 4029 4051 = 1.10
